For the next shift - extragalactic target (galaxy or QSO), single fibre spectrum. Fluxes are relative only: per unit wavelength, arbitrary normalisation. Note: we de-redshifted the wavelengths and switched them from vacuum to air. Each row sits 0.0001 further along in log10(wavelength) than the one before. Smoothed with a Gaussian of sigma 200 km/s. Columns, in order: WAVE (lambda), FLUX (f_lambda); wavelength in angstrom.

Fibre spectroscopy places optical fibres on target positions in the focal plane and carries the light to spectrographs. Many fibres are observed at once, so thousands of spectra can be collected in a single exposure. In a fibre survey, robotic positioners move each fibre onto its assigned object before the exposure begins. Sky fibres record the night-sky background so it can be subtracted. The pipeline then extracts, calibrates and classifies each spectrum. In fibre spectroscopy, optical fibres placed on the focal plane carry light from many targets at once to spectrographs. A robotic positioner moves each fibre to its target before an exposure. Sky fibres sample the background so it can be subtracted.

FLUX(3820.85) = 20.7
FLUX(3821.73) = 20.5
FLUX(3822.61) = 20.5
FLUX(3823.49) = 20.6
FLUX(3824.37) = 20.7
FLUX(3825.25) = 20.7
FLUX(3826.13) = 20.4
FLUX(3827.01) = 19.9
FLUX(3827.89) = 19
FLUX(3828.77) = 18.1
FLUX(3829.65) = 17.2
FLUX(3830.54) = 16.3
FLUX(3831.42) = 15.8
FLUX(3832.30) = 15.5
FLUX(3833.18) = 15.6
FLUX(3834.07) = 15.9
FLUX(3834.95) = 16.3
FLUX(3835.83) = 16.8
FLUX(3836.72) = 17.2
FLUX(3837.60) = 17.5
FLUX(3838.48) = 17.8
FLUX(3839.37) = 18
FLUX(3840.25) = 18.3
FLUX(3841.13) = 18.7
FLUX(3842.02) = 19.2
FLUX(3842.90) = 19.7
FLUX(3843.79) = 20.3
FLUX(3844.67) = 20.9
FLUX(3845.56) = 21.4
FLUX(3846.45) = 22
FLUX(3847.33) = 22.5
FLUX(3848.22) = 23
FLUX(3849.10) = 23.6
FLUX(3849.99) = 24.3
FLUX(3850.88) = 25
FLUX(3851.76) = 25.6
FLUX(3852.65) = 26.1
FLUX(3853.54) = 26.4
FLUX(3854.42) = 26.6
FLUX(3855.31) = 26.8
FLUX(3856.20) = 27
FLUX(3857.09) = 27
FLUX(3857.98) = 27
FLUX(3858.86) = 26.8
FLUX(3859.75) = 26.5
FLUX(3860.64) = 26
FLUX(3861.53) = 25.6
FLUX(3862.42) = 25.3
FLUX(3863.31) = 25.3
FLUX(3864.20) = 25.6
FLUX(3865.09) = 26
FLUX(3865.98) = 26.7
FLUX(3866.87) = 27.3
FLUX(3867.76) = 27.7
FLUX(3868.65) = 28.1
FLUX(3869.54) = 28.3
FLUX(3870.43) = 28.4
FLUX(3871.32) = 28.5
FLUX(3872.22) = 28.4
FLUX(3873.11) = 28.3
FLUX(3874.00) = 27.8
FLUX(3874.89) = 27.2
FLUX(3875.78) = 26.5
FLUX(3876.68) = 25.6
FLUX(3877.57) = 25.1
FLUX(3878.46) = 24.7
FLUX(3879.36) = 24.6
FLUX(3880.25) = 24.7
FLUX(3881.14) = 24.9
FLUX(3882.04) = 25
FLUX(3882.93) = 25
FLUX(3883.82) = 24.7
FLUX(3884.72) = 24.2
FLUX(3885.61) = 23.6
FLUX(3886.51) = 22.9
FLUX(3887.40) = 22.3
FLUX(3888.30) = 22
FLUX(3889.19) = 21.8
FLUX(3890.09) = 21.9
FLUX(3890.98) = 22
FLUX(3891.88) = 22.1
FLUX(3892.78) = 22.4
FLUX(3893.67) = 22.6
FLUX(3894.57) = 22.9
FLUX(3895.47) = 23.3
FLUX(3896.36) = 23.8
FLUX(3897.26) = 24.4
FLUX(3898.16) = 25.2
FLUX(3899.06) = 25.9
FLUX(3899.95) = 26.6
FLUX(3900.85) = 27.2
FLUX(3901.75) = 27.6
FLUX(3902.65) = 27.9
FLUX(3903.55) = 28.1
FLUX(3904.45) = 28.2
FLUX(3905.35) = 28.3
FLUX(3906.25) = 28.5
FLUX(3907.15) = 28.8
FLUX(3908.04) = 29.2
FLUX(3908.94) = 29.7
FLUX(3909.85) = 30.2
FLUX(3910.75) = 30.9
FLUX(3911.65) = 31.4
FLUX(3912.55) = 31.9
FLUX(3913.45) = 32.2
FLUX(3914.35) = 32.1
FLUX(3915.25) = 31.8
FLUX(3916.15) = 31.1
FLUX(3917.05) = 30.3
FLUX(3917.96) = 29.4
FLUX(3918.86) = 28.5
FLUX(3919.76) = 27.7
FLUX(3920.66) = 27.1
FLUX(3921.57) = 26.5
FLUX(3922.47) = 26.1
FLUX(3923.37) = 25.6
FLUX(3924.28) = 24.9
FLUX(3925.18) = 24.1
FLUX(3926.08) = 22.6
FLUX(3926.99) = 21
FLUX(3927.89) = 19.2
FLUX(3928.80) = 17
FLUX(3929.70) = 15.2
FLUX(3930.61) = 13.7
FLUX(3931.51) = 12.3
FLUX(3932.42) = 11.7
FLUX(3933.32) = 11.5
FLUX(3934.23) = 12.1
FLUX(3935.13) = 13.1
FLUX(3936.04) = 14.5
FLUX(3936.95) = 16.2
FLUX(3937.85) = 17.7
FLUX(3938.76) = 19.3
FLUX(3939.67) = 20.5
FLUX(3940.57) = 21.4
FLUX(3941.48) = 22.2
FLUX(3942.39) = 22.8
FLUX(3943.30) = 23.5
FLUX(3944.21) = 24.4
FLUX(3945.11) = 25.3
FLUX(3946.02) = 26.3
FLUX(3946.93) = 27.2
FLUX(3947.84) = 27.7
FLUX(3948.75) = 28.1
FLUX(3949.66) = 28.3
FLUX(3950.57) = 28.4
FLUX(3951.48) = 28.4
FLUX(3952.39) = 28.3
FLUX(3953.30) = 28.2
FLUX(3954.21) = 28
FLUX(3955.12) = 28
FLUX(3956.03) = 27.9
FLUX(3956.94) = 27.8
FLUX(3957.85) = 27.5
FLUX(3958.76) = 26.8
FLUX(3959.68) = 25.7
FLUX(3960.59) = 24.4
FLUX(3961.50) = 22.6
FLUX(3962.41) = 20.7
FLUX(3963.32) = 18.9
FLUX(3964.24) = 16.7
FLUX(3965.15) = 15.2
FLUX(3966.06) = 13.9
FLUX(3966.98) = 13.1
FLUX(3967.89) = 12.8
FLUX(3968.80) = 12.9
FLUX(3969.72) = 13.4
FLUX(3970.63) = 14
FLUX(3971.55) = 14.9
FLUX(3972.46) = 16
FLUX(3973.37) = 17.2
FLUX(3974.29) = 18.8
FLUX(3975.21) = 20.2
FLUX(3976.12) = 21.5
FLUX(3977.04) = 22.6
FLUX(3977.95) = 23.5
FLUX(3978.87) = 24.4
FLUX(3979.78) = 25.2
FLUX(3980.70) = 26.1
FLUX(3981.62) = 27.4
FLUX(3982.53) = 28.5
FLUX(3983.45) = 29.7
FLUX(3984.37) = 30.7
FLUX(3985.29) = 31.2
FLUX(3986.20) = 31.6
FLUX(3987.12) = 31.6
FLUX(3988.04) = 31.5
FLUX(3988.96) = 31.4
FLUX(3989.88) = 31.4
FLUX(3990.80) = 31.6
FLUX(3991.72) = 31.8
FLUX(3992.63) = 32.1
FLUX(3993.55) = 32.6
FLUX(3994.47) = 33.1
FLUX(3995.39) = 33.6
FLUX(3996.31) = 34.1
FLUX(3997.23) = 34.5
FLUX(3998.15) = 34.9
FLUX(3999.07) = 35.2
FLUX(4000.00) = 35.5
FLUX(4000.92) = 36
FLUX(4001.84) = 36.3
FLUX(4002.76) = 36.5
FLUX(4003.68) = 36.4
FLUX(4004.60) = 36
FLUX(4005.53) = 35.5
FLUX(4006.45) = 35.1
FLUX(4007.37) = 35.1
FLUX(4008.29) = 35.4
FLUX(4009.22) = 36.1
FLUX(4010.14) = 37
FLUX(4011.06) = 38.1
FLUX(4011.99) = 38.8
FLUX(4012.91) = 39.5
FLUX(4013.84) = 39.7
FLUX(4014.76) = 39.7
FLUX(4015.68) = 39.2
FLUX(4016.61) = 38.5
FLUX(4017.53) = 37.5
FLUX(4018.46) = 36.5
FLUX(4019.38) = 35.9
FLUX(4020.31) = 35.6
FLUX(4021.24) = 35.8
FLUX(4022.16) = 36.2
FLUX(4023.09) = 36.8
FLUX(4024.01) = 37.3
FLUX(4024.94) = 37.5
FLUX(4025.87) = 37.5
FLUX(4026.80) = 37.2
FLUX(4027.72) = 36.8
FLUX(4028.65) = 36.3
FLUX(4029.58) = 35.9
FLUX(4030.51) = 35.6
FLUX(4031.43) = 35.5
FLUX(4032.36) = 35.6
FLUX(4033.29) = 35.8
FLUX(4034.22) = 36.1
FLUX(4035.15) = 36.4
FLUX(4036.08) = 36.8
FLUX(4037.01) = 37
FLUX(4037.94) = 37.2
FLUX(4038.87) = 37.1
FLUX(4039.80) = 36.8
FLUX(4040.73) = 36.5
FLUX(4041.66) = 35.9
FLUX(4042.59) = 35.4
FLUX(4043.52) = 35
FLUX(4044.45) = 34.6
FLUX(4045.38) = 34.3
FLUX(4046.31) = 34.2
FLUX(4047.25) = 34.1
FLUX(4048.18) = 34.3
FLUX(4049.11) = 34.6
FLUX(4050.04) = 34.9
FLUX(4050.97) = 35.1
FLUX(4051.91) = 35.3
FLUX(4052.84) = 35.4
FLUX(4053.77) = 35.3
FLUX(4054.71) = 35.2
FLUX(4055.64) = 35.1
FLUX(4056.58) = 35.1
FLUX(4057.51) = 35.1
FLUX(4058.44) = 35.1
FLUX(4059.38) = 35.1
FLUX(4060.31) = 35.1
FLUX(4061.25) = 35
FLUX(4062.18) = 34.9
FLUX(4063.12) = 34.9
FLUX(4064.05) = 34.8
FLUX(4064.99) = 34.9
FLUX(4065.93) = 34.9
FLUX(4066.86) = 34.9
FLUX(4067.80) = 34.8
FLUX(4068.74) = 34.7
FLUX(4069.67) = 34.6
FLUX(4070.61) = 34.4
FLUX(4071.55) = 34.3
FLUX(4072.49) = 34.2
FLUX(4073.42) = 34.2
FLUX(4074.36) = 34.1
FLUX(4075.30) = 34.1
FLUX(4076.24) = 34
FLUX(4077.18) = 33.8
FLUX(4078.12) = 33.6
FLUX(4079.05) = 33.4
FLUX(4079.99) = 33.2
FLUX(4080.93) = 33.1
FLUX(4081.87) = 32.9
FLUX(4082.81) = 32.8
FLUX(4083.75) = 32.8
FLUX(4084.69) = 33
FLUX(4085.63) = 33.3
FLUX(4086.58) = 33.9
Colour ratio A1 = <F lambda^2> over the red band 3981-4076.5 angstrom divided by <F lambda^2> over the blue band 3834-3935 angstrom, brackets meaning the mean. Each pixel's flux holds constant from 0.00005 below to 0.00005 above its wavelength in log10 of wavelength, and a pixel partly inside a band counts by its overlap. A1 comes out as 1.5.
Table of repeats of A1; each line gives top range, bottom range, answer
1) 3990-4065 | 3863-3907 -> 1.50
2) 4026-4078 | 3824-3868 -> 1.78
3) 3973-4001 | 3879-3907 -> 1.24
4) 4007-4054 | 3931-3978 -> 1.81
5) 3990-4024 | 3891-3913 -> 1.41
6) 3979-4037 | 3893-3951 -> 1.49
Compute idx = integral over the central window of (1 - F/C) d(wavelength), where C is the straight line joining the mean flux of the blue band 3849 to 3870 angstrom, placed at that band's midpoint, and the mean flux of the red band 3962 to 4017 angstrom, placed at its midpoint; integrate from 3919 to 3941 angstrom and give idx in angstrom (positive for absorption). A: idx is 6.6 angstrom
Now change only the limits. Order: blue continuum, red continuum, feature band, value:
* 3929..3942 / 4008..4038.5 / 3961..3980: 5.0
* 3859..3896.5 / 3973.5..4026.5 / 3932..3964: 7.3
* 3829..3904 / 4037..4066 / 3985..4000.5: -0.6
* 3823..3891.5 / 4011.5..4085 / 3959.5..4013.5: 6.6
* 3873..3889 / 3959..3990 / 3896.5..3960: -3.7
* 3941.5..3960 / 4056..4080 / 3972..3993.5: 1.6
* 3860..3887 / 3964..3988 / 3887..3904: 0.6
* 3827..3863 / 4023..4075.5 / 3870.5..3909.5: -1.5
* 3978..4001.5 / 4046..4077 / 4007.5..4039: -3.9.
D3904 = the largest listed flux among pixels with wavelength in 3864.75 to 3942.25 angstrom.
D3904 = 32.2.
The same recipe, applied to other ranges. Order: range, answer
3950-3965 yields 28.4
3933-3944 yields 23.5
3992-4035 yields 39.7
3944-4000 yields 35.5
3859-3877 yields 28.5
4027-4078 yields 37.2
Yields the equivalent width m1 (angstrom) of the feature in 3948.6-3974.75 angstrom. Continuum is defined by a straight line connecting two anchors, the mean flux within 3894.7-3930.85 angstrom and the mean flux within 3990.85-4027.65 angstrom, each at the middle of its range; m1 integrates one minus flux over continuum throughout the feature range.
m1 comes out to 8.1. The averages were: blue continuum 26.6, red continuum 36.1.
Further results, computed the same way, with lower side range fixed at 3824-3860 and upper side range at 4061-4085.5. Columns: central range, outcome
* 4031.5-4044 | -1.6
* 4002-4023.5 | -4.4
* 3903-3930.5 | -2.1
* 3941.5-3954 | 0.2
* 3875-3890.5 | -0.6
